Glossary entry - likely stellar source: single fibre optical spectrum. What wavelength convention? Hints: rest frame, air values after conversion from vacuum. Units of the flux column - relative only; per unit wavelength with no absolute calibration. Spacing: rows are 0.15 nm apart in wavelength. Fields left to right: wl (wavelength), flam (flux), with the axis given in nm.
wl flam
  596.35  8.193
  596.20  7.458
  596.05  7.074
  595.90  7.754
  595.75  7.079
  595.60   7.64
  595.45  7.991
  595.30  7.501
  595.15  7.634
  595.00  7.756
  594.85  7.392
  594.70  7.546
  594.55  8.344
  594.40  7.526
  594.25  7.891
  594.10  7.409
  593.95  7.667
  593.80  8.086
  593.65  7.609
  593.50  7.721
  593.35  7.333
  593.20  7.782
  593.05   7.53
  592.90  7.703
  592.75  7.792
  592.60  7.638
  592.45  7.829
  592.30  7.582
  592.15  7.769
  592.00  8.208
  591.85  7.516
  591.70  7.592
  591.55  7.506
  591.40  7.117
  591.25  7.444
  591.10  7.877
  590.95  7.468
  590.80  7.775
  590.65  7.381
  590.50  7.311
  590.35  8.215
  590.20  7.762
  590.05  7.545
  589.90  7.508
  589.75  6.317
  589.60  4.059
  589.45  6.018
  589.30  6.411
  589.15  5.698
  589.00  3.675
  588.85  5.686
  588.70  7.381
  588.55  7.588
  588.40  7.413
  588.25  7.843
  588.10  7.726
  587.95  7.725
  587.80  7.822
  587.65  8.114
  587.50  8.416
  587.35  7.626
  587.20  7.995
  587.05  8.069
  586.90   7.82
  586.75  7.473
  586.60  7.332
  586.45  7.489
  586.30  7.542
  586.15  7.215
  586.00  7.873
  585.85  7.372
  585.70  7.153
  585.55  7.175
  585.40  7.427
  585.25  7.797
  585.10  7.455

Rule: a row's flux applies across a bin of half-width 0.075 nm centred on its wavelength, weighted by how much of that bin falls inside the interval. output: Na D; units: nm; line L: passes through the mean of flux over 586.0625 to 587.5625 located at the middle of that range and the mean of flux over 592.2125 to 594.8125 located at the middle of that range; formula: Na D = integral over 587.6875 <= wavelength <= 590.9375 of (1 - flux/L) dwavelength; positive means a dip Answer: 0.33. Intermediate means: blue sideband 7.69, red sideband 7.7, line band 6.92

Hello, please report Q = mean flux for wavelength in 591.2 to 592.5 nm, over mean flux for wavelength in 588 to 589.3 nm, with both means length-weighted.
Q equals 1.1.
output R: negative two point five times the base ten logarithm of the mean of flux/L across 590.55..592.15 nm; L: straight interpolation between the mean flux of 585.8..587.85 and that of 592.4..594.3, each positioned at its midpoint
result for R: 0.02 mag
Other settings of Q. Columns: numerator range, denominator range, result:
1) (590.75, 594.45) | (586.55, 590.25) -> 1.08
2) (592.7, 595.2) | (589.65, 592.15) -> 1.02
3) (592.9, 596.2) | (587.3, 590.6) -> 1.09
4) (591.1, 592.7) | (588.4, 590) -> 1.25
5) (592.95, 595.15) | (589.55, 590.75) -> 1.08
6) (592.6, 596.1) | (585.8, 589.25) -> 1.04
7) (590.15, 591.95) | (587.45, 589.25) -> 1.07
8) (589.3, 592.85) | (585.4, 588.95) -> 0.97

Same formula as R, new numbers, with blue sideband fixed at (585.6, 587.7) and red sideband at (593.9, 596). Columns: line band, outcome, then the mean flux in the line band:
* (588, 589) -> 0.10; 7.01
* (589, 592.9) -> 0.07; 7.19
